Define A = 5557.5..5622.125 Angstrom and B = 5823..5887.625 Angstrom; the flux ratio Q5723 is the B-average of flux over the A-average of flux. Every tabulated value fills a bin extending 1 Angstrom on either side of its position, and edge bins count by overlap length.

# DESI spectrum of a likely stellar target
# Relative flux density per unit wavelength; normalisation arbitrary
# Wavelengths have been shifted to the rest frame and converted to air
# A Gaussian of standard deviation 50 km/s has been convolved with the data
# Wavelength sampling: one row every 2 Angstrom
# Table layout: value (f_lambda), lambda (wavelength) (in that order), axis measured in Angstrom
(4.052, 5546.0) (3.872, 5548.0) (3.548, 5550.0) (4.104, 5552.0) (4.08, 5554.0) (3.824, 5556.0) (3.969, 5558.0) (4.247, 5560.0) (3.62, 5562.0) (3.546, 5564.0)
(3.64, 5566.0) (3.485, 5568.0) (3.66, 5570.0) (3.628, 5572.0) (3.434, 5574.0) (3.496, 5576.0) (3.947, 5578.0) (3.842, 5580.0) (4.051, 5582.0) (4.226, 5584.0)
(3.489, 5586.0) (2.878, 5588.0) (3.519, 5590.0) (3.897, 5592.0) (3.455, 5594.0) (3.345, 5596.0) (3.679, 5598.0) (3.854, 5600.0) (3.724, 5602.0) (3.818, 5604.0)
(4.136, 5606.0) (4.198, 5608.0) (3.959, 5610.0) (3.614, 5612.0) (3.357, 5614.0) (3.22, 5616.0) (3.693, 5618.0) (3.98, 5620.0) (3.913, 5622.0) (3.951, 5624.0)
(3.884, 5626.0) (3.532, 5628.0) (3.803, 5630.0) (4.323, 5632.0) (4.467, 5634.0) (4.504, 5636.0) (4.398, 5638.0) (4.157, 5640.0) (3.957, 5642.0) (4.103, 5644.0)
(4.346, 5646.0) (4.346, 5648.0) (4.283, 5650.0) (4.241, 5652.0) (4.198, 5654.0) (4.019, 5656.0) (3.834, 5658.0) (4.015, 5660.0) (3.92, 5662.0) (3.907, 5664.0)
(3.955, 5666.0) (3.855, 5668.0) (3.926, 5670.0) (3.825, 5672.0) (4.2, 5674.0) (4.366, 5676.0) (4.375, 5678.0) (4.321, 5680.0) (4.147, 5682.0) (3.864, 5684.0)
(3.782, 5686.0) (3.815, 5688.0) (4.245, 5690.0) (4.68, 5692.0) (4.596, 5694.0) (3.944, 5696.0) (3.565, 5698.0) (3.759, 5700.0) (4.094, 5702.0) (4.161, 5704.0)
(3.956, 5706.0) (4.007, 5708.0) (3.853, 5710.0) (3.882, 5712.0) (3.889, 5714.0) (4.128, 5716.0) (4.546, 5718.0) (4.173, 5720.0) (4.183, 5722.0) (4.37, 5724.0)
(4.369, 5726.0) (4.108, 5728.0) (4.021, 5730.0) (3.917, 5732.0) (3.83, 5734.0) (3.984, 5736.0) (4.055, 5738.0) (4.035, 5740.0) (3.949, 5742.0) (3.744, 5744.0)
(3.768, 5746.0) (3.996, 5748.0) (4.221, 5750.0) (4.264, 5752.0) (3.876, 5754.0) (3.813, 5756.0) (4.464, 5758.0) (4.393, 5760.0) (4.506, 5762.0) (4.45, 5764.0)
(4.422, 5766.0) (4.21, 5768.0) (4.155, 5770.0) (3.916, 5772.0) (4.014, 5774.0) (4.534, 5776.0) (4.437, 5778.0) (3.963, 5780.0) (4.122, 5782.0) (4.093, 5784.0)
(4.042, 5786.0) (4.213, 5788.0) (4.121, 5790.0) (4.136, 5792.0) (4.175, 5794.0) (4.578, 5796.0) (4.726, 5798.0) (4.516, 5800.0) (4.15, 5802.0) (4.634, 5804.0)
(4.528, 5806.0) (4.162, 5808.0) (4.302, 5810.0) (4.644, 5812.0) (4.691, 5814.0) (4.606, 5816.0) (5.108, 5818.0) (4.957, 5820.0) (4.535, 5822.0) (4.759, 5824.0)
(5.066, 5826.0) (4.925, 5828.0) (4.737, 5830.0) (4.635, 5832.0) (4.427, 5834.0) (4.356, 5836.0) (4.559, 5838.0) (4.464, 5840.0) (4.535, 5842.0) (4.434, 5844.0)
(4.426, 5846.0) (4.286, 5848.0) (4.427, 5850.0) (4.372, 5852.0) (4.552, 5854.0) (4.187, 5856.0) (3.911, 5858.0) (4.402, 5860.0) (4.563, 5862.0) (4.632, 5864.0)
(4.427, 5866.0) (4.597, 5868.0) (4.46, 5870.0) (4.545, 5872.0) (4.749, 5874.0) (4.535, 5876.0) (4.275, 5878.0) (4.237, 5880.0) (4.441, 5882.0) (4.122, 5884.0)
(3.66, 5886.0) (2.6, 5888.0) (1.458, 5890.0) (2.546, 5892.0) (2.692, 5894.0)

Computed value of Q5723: 1.20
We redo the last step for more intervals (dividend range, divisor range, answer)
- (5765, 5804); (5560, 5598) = 1.17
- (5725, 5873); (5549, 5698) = 1.11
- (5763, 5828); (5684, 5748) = 1.09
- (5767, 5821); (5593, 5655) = 1.10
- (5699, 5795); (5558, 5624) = 1.11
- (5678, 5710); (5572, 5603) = 1.11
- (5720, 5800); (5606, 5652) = 1.04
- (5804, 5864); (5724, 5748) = 1.14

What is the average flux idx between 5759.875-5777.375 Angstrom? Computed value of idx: 4.29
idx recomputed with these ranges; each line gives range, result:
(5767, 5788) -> 4.15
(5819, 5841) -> 4.67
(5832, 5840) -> 4.47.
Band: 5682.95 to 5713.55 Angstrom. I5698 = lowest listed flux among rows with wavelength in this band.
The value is 3.565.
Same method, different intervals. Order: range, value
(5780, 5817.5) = 3.963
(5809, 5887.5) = 3.66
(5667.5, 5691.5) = 3.782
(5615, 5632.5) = 3.22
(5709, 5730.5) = 3.853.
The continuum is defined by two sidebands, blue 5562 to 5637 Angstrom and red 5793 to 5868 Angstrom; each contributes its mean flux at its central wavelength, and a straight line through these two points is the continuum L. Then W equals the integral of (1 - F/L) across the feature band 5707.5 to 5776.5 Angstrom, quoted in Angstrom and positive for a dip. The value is 1.9 Angstrom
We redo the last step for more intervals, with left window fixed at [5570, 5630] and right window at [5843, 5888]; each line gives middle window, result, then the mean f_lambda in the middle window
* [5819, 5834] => -1.9 Angstrom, 4.78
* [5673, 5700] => -1.5 Angstrom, 4.13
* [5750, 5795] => -0.9 Angstrom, 4.2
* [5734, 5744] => 0.2 Angstrom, 3.96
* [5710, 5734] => -0.7 Angstrom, 4.12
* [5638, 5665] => -2.0 Angstrom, 4.11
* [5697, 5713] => 0.2 Angstrom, 3.91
